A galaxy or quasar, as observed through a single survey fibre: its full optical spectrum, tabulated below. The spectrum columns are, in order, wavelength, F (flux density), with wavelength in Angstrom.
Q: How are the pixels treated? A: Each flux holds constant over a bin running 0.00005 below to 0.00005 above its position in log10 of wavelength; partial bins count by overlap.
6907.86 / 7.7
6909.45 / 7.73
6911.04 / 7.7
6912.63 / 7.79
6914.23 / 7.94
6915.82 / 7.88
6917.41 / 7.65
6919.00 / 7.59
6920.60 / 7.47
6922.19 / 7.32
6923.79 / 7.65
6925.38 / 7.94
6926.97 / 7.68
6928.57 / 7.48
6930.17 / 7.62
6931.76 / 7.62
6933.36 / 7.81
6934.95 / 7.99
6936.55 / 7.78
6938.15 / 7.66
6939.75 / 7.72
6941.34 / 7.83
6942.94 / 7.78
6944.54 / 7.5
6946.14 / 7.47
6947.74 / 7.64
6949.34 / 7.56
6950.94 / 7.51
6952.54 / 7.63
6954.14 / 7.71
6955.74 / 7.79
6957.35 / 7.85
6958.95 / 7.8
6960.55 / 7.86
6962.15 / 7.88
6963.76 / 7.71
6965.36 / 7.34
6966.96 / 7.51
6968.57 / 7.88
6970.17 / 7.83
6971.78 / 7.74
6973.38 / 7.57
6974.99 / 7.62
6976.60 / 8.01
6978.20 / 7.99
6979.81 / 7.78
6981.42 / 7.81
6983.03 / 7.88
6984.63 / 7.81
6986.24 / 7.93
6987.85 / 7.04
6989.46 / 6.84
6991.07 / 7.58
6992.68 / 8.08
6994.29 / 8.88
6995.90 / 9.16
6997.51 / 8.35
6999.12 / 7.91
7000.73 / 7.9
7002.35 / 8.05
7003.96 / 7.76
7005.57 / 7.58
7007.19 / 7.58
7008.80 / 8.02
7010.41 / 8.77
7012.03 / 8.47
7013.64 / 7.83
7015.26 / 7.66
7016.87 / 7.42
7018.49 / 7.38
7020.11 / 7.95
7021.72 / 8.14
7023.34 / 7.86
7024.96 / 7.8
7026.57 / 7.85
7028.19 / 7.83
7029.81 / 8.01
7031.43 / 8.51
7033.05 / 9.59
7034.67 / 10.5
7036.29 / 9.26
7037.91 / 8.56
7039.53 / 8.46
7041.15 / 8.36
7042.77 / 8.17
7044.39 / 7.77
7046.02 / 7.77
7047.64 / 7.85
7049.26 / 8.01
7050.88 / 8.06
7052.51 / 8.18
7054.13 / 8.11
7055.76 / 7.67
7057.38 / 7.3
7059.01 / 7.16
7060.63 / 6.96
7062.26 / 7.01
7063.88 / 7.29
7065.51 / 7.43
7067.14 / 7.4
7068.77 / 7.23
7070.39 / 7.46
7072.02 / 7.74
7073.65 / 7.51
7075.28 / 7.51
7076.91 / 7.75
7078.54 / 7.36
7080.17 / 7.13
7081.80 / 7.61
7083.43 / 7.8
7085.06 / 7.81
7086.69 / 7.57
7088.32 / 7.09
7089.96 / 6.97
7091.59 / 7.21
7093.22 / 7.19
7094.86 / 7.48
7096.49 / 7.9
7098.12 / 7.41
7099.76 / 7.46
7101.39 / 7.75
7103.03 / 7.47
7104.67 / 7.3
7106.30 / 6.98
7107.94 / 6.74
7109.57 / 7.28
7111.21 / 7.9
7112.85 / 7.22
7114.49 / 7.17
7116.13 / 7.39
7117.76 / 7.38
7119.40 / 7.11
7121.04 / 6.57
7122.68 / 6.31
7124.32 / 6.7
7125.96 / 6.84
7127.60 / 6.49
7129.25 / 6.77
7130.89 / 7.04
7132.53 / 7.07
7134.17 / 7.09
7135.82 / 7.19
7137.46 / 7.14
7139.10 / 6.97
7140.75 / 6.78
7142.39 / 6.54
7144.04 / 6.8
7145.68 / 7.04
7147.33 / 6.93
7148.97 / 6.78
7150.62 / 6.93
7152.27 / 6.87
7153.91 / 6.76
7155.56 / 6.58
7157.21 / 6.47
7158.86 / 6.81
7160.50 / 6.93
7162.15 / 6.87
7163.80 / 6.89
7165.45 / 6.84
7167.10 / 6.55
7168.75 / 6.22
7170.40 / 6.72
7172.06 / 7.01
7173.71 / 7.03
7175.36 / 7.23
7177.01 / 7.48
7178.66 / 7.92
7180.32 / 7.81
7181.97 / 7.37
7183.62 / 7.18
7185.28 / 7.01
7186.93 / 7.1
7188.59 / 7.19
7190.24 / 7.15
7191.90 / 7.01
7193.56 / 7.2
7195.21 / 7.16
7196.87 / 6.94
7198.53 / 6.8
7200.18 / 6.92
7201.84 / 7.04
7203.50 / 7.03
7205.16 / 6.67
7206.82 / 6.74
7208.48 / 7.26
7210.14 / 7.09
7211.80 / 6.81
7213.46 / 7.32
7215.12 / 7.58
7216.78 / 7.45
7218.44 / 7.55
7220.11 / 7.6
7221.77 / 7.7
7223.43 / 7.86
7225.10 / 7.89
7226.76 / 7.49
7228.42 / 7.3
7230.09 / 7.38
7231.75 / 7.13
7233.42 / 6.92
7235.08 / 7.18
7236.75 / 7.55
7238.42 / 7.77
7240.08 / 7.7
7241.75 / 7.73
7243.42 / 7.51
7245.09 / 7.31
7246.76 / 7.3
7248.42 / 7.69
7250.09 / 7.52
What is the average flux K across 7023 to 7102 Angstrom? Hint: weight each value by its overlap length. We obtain 7.79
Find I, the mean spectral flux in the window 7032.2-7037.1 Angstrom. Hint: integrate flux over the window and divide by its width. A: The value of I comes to 9.77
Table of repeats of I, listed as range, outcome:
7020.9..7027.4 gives 7.92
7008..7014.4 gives 8.28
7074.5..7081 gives 7.44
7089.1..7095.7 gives 7.21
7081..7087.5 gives 7.7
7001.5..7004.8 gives 7.9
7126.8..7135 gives 6.89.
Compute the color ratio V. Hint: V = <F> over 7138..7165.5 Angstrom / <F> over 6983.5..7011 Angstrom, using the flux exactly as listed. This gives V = 0.86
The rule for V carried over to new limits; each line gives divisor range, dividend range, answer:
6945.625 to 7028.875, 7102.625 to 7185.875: 0.89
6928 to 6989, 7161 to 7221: 0.92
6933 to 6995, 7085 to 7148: 0.92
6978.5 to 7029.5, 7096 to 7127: 0.91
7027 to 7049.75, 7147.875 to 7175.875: 0.80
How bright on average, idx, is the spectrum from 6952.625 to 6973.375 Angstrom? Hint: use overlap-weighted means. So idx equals 7.73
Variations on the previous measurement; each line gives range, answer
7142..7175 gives 6.79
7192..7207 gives 6.96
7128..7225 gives 7.05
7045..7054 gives 7.98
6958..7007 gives 7.83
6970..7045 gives 8.06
